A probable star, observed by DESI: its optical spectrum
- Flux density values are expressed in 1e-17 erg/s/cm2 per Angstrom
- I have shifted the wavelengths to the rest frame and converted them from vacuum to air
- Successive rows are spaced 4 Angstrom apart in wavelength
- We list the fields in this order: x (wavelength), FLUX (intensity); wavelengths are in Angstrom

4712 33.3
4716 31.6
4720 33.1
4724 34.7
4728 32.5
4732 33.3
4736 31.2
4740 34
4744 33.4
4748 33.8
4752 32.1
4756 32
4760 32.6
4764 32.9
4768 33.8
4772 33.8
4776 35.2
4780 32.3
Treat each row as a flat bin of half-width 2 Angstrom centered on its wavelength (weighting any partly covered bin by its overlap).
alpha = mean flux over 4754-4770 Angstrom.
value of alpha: 32.8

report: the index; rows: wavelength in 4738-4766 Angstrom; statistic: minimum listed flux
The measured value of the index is 32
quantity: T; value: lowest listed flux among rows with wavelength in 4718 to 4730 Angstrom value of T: 32.5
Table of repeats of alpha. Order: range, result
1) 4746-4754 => 33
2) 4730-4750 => 33.1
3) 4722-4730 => 33.6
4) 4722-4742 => 33.1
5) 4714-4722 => 32.4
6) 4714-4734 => 33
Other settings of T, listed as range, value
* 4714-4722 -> 31.6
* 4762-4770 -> 32.9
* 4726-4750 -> 31.2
